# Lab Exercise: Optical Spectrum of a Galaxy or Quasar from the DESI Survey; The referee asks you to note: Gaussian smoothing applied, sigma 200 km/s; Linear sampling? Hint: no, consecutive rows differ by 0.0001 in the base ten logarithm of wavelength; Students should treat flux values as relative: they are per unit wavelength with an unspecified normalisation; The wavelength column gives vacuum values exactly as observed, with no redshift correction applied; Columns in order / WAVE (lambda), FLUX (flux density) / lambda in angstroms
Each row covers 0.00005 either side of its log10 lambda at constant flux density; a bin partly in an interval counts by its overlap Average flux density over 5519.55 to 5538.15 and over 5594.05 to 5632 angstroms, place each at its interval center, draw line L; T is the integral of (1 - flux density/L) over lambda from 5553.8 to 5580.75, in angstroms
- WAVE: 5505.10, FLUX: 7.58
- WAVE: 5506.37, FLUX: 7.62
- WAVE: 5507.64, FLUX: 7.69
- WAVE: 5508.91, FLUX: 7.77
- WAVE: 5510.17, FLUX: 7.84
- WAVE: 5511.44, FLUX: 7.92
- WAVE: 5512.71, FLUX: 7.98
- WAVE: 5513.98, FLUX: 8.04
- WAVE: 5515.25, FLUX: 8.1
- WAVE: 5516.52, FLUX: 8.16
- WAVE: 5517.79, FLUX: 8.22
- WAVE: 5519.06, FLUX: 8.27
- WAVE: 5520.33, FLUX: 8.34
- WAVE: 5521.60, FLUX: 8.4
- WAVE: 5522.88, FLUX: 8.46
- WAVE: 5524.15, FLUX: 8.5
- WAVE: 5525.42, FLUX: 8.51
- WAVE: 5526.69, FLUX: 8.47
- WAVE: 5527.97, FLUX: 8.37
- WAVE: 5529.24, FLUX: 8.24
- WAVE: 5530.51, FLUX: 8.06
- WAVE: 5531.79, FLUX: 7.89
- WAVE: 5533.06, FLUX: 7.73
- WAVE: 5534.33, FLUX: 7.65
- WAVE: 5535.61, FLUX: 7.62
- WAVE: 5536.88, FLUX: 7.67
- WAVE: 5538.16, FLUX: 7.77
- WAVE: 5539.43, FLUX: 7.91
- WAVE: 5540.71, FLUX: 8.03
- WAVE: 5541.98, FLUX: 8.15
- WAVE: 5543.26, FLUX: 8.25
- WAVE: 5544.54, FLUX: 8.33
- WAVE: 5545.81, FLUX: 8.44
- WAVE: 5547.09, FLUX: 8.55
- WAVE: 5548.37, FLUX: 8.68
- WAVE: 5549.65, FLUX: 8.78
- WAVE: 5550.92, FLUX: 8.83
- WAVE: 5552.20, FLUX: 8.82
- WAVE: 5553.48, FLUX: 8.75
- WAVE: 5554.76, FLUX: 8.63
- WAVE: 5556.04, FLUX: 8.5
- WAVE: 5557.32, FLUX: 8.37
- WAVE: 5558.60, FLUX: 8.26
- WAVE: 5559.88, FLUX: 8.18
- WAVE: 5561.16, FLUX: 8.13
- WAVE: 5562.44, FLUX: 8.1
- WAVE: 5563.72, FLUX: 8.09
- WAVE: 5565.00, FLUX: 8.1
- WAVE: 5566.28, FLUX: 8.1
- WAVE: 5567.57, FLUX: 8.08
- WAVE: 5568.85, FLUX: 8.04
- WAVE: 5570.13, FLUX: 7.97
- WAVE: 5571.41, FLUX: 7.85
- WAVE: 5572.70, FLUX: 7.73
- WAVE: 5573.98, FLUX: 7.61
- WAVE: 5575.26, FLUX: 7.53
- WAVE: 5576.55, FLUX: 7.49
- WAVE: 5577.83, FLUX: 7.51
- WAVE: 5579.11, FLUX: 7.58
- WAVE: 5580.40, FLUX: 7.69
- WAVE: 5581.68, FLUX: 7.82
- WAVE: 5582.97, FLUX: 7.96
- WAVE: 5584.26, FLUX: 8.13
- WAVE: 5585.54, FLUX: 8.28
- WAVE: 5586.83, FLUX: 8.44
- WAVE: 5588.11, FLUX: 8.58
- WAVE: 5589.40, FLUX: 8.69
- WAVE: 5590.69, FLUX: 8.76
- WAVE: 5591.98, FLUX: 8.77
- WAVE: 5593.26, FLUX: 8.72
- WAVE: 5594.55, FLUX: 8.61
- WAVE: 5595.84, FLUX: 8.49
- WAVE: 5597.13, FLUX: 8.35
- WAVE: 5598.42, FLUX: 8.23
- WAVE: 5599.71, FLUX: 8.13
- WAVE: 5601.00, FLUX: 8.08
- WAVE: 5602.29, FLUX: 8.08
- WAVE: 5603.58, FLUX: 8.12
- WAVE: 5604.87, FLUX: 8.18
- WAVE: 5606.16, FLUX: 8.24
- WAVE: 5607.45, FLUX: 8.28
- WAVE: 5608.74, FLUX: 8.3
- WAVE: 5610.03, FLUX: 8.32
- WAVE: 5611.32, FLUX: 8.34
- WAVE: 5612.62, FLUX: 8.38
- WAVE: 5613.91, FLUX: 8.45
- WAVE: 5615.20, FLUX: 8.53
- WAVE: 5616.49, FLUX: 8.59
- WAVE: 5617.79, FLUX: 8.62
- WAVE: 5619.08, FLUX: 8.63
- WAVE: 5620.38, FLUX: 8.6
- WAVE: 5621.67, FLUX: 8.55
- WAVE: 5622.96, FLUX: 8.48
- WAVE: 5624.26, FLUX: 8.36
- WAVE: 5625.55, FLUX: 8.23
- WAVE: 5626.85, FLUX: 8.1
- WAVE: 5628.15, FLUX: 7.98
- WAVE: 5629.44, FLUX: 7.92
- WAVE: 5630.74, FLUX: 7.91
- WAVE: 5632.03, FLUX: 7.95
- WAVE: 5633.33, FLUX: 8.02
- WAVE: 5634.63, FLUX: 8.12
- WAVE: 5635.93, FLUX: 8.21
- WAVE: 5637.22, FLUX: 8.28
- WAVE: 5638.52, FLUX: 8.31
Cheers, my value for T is 0.7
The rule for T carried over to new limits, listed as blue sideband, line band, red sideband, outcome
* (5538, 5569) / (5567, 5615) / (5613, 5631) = 1.07 angstroms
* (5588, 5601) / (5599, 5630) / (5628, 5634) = -0.42 angstroms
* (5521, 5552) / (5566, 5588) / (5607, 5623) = 1.24 angstroms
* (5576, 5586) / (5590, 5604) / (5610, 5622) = -0.48 angstroms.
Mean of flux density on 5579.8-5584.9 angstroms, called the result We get 7.9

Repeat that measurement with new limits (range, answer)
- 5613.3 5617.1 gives 8.54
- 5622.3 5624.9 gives 8.42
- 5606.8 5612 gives 8.31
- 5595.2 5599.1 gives 8.35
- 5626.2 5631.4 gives 7.98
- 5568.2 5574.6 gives 7.85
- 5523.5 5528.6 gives 8.46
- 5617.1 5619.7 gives 8.61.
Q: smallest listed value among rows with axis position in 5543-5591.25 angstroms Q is 7.49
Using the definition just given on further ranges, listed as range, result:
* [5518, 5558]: 7.62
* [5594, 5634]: 7.91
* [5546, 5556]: 8.55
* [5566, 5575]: 7.61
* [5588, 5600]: 8.13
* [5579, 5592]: 7.58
